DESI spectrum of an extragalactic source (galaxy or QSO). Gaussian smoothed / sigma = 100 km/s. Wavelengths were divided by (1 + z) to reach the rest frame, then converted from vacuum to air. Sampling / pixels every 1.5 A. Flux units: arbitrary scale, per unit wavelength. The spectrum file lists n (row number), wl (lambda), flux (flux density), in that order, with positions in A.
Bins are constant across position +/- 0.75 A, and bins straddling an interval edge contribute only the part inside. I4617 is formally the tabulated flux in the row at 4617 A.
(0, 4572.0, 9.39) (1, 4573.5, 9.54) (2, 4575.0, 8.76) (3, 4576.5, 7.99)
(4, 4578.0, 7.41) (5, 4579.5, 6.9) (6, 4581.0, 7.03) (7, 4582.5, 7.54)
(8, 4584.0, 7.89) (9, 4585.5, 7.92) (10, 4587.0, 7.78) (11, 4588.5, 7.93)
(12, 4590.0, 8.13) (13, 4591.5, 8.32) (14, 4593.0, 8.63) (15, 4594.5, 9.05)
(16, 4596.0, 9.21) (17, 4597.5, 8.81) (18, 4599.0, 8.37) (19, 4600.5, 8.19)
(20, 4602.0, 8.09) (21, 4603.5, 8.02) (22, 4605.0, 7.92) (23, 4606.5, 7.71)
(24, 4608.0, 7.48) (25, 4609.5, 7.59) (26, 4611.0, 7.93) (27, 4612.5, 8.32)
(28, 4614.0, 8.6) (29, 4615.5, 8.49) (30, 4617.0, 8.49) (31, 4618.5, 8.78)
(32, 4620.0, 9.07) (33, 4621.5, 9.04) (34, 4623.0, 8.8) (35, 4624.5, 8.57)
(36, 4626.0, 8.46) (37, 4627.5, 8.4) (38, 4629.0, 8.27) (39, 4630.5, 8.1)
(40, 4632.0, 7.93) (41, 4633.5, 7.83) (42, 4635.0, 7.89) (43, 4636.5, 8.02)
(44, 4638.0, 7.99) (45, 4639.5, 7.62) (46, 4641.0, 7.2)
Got 8.49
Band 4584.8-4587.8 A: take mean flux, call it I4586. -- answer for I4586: 7.85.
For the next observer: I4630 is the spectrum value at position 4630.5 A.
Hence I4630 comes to 8.1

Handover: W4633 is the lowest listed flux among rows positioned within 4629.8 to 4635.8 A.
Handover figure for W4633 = 7.83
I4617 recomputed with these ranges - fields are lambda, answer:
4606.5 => 7.71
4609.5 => 7.59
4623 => 8.8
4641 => 7.2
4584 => 7.89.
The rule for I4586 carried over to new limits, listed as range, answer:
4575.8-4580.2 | 7.43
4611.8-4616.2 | 8.47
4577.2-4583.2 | 7.22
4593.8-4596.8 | 9.13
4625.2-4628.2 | 8.43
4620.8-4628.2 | 8.65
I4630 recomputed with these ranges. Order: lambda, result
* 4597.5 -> 8.81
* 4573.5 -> 9.54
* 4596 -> 9.21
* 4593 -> 8.63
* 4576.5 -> 7.99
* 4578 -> 7.41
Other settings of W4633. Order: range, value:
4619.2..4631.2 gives 8.1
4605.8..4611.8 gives 7.48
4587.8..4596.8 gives 7.93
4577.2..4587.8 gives 6.9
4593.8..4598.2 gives 8.81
